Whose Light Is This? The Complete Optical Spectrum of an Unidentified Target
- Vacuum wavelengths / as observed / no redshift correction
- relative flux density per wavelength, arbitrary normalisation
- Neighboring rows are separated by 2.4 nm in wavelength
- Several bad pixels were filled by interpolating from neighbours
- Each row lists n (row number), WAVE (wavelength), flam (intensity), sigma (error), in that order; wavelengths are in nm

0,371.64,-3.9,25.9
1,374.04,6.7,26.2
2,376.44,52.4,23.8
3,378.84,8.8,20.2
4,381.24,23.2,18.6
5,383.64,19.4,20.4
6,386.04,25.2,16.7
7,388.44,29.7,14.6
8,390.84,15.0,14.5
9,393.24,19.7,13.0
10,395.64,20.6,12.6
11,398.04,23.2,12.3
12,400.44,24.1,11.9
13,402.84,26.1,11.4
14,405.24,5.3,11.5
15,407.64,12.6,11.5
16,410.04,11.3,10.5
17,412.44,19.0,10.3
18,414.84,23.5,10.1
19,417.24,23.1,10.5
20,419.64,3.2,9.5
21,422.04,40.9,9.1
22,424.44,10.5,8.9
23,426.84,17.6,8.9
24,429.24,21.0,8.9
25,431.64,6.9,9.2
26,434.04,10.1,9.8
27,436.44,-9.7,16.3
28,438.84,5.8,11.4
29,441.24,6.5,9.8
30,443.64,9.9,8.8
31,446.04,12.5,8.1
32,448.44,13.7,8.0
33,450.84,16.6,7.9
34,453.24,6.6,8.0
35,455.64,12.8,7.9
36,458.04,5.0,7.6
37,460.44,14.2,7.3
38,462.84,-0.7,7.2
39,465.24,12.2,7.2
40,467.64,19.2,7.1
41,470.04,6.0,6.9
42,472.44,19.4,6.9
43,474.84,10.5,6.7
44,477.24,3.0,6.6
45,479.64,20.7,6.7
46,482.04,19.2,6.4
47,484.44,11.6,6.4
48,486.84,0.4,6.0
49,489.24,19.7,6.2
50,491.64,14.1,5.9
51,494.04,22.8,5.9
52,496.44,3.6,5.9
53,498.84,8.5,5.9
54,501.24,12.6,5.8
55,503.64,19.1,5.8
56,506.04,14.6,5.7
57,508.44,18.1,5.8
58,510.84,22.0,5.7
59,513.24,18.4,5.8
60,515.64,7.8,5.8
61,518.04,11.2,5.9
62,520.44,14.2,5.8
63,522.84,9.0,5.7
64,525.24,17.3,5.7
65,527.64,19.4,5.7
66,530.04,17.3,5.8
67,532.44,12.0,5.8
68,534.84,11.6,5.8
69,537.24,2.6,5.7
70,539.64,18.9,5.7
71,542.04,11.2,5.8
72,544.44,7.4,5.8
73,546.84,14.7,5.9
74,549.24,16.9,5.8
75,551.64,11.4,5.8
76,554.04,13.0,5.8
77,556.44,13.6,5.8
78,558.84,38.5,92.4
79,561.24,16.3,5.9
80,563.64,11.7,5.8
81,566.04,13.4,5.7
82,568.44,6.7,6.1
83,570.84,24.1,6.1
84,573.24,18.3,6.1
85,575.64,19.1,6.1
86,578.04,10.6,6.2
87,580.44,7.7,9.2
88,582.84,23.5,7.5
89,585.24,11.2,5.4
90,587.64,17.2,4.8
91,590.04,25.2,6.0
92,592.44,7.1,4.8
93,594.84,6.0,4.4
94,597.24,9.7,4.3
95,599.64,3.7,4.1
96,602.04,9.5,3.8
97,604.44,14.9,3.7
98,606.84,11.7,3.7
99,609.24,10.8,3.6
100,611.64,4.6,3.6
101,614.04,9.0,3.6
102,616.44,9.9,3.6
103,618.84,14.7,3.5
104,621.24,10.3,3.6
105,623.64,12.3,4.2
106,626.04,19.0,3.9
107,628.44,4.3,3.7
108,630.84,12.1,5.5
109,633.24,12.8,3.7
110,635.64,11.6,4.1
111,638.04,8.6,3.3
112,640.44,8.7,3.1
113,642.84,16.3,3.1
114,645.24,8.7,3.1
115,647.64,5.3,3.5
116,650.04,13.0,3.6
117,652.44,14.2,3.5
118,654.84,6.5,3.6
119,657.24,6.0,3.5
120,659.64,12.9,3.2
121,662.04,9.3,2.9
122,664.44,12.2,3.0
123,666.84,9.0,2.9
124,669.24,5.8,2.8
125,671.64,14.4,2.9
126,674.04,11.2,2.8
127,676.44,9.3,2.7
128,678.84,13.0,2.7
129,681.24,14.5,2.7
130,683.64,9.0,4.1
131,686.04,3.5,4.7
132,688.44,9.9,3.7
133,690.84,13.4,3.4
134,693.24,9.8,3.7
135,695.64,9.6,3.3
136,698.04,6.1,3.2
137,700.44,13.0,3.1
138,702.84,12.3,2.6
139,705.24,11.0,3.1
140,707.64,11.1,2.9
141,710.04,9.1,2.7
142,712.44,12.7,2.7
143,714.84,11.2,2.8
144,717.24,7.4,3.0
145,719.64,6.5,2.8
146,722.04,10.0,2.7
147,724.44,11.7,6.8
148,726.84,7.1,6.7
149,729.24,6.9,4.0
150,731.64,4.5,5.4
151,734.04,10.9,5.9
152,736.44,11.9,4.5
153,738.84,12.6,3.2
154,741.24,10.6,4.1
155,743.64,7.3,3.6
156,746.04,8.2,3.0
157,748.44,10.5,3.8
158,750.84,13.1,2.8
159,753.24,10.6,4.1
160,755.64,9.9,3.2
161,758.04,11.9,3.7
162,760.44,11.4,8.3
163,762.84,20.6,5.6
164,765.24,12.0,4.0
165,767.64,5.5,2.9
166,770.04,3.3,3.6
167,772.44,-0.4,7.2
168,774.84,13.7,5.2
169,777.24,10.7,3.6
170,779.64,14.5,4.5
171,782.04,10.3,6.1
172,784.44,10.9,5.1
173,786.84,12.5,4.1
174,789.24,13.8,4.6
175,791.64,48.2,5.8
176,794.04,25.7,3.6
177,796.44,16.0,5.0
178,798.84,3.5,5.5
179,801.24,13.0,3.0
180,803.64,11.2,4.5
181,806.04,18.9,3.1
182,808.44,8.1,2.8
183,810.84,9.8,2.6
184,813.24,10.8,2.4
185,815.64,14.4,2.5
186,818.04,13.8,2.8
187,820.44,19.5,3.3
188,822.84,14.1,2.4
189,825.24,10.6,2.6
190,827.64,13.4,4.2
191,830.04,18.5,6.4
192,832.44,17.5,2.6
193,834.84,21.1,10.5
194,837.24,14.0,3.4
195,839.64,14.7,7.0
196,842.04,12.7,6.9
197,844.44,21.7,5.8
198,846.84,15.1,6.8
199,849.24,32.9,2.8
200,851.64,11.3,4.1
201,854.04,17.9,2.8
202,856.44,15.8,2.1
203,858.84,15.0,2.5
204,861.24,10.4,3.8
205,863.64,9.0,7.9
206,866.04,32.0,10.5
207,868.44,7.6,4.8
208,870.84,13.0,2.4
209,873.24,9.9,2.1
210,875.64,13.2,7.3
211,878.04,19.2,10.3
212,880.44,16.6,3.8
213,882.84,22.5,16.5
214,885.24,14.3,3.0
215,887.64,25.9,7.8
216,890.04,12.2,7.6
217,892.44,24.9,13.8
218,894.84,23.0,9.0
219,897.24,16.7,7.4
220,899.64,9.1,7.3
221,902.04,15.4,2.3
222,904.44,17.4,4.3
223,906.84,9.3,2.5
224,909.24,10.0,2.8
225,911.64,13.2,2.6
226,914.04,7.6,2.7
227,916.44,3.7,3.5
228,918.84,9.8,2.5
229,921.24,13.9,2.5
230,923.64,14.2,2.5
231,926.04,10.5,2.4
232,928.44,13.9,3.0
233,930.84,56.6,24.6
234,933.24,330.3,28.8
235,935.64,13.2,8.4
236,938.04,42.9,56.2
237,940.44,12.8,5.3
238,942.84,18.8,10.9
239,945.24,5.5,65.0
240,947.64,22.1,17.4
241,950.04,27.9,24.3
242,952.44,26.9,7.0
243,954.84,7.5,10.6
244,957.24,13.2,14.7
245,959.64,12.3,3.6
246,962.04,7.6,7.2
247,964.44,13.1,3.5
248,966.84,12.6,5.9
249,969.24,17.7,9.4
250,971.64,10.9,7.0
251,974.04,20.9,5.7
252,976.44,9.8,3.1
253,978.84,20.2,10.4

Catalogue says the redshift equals 1.125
